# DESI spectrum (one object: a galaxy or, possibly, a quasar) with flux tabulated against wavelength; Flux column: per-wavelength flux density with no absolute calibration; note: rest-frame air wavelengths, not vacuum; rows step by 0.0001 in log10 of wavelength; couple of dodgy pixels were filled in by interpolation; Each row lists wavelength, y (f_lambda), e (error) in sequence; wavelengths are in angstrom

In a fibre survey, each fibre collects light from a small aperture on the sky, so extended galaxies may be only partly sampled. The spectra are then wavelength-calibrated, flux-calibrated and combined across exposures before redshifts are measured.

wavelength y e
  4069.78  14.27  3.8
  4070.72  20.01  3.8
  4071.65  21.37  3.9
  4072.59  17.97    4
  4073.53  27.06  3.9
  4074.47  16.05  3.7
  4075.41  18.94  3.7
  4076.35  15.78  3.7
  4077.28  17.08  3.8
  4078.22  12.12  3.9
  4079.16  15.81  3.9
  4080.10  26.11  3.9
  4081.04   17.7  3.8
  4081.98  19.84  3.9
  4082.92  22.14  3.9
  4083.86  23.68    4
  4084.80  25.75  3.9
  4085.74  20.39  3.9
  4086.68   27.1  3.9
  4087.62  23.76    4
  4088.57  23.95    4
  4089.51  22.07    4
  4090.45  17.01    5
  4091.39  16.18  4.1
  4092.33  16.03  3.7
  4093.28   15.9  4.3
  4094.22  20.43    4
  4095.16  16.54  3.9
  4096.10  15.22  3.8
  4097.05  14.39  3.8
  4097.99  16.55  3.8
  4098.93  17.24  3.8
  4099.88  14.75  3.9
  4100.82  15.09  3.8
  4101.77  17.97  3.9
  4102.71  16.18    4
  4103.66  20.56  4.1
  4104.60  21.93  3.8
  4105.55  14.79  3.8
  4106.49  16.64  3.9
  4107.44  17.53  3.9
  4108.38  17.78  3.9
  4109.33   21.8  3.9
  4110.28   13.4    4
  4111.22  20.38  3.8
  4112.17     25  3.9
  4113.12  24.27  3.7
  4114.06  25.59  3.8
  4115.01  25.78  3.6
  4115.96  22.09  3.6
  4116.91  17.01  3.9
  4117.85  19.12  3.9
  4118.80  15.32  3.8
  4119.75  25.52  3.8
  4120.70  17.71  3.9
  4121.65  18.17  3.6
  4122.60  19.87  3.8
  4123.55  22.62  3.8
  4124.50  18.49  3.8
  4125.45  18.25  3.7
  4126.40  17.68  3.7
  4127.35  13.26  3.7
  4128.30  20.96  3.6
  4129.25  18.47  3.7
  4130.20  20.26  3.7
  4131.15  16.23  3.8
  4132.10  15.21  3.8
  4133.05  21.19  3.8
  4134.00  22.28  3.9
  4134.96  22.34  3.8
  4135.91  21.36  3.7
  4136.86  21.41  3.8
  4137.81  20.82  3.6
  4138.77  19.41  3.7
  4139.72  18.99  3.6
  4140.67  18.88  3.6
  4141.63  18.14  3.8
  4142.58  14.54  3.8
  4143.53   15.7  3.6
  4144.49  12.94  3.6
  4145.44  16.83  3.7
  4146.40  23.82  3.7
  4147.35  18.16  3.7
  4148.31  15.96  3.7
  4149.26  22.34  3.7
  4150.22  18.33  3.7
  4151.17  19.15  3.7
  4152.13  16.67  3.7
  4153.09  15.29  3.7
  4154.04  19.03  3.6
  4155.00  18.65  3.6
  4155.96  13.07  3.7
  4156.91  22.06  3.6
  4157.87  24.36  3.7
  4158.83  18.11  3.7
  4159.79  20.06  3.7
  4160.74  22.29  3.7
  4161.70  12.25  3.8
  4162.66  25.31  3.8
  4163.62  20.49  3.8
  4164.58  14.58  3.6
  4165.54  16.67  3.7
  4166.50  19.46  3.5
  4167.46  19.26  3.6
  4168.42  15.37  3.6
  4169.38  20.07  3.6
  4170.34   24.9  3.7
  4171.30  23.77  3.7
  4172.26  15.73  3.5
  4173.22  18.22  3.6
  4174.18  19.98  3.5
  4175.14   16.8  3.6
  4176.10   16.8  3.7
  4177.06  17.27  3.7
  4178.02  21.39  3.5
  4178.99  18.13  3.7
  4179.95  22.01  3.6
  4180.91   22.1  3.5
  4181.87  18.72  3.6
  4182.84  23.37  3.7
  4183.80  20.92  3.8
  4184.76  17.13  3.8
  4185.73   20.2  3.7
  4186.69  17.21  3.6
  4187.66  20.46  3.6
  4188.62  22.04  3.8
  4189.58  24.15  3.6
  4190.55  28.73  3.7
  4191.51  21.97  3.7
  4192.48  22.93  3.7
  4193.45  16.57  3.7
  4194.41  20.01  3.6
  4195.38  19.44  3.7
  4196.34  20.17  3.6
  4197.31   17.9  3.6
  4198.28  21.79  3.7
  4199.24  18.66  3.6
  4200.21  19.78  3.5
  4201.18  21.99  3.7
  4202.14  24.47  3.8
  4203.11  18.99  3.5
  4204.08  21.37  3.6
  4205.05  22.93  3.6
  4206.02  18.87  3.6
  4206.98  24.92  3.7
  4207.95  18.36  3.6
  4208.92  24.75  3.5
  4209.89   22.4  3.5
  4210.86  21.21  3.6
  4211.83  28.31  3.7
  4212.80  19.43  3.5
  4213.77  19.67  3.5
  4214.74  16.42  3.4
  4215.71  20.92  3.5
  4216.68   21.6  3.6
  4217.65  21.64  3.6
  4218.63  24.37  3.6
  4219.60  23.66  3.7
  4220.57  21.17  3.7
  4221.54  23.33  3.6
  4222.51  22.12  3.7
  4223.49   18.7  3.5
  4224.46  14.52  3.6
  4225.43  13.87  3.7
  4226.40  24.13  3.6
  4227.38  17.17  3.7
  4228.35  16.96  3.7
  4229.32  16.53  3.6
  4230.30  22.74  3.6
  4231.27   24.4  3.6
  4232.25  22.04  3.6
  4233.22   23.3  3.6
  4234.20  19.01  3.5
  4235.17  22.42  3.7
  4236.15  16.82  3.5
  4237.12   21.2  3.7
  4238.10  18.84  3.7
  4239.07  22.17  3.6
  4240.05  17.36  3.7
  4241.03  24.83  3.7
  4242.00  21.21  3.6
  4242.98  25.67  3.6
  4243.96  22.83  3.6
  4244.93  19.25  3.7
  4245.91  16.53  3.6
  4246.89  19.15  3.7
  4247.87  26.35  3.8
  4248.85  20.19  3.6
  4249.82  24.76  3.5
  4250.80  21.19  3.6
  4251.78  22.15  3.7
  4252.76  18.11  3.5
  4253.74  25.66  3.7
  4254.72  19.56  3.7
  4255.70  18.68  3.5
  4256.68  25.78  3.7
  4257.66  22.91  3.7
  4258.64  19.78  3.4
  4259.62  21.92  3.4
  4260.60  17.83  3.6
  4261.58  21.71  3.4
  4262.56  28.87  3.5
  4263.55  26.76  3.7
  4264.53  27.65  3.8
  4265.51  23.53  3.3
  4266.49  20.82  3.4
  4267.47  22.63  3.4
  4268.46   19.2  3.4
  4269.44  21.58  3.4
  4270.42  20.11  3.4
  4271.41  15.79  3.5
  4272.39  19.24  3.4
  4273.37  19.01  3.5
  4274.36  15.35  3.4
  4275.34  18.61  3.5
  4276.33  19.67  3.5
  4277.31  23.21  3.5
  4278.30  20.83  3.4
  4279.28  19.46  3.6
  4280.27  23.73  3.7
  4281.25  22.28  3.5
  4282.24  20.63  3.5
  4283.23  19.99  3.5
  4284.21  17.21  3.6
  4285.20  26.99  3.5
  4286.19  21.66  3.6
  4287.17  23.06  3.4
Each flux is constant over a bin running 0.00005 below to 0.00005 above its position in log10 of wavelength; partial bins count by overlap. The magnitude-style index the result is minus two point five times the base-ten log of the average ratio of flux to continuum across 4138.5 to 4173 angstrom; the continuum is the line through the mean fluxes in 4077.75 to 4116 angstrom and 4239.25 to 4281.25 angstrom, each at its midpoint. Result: 0.09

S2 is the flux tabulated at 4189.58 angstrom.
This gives 24.15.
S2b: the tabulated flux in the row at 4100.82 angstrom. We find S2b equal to 15.09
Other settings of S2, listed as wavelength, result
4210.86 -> 21.21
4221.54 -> 23.33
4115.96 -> 22.09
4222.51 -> 22.12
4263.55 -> 26.76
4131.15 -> 16.23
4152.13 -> 16.67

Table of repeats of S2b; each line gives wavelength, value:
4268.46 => 19.2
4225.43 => 13.87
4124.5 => 18.49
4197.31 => 17.9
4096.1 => 15.22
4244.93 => 19.25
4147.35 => 18.16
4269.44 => 21.58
